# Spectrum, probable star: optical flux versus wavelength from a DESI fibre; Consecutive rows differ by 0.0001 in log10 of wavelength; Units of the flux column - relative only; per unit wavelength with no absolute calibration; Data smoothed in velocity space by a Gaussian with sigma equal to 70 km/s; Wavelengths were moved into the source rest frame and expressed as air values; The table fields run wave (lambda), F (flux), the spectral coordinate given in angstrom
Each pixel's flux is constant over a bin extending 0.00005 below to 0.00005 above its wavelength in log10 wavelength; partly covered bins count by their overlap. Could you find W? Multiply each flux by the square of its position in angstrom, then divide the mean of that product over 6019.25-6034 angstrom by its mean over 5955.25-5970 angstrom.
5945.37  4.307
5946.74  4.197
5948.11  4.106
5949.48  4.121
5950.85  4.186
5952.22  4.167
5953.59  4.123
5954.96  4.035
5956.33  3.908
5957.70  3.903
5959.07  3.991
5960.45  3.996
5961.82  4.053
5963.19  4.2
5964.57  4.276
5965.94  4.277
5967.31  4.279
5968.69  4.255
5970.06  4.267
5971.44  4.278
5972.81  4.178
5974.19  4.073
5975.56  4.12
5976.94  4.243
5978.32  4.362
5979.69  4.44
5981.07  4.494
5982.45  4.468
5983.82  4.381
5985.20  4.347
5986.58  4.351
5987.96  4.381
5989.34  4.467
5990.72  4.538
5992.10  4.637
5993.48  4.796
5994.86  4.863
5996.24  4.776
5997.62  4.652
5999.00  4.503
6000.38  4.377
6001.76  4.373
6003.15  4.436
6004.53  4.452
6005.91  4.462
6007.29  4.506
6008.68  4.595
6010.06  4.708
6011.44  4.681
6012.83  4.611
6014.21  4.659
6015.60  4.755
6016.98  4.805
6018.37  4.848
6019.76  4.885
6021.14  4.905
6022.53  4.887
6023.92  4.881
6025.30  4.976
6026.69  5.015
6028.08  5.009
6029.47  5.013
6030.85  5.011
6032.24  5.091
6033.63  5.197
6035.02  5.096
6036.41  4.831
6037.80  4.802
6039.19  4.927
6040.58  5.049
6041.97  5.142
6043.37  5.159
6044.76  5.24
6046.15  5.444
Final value 1.24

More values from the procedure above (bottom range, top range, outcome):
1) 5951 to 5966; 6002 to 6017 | 1.14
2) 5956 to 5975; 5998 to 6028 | 1.15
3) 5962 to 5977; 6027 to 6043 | 1.22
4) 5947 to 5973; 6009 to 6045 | 1.22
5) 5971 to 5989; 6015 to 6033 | 1.16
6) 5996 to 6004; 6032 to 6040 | 1.12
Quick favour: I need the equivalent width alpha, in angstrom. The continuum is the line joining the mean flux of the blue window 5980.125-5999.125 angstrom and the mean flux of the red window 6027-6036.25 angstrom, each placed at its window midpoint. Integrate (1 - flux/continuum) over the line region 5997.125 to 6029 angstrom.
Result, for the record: 0.9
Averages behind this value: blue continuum 4.55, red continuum 5.05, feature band 4.7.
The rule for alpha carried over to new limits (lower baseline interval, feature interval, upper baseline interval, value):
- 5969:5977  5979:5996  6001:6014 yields -0.71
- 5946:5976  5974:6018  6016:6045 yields 0.43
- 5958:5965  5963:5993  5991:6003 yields -0.08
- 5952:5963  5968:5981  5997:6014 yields -0.16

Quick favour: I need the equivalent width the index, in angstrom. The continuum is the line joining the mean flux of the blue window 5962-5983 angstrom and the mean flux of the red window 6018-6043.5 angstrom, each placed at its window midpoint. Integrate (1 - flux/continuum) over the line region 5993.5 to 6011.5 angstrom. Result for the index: 0.3 angstrom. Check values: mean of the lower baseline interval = 4.27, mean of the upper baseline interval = 4.98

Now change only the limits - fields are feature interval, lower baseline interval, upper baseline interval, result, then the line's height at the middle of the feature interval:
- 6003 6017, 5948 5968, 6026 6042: 0.37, 4.73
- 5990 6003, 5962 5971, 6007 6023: -0.16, 4.55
